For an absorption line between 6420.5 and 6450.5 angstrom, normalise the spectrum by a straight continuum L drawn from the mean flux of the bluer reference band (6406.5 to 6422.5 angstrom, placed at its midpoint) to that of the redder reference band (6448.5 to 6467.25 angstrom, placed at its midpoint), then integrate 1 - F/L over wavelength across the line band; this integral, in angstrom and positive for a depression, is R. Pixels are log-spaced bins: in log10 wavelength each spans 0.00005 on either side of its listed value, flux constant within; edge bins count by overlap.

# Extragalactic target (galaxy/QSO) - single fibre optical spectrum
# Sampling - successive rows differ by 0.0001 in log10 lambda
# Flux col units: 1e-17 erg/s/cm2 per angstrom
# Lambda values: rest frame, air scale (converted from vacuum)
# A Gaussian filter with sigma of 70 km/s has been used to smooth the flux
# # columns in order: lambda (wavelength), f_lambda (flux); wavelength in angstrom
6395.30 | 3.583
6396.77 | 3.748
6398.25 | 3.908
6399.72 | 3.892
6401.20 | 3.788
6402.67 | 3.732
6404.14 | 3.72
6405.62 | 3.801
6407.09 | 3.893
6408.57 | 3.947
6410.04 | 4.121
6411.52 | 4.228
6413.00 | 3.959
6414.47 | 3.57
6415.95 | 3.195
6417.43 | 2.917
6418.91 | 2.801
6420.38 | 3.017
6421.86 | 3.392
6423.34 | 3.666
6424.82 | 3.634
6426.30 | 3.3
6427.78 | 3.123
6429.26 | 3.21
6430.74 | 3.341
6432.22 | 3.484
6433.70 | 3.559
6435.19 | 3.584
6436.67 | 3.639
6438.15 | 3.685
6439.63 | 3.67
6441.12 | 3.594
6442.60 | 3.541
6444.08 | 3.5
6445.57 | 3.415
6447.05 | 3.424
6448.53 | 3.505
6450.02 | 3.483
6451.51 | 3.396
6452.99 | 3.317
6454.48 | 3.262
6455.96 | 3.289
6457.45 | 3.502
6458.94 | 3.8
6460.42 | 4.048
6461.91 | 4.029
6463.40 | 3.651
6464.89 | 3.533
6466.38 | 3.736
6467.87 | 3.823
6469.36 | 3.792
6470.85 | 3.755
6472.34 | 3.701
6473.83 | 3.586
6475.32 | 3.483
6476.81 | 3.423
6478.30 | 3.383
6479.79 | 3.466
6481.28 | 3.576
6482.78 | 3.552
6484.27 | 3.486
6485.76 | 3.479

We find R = 0.7 angstrom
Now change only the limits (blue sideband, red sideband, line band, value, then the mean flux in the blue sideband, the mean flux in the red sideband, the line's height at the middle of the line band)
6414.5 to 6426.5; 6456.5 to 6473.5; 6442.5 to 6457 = 0.69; 3.26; 3.75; 3.58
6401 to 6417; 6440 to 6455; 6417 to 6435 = 1.68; 3.8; 3.45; 3.64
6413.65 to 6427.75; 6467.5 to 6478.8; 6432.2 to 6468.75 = -1.19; 3.27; 3.62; 3.47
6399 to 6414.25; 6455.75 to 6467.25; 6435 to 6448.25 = 0.79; 3.9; 3.72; 3.78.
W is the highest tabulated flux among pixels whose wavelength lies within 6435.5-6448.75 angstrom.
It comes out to 3.685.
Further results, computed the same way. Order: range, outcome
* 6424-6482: 4.048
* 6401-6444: 4.228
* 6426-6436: 3.584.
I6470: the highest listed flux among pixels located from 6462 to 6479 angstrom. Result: 3.823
